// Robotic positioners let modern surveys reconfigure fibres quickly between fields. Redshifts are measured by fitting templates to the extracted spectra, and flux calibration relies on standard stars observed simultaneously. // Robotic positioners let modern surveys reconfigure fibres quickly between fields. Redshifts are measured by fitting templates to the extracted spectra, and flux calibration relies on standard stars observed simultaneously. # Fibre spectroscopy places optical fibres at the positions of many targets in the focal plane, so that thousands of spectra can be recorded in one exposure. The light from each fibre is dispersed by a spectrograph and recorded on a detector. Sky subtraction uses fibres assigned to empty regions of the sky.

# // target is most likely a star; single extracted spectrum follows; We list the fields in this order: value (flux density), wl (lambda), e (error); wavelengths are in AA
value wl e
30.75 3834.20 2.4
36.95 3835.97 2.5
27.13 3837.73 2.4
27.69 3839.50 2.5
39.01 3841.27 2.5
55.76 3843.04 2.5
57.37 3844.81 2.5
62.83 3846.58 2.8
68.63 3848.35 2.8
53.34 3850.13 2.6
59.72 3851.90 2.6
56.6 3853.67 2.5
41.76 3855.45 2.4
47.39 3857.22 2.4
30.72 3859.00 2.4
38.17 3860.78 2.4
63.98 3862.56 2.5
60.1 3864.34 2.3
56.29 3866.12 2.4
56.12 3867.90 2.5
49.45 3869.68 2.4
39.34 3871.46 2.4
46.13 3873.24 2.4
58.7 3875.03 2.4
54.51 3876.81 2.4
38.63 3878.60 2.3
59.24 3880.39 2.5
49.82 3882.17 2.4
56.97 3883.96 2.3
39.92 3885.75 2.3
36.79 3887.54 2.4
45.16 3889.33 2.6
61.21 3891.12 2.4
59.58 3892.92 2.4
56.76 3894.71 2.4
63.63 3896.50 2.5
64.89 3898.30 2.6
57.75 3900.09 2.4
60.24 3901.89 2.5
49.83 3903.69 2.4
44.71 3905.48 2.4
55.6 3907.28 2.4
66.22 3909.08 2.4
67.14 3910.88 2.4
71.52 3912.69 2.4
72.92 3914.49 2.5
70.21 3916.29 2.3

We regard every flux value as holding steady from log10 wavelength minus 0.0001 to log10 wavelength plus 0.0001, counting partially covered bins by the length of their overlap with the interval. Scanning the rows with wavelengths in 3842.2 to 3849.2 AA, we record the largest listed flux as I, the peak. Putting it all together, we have 68.63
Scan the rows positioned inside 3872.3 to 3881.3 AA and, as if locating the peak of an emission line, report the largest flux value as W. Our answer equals 59.24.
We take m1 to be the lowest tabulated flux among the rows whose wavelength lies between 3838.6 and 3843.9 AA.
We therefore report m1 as 27.69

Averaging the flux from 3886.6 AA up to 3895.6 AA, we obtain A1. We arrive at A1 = 51.8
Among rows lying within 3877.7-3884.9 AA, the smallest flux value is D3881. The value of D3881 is 38.63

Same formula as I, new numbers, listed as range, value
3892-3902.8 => 64.89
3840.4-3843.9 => 55.76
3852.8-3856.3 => 56.6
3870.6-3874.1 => 46.13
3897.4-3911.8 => 67.14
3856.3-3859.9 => 47.39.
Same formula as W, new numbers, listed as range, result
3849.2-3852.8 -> 59.72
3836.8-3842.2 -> 39.01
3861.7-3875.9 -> 63.98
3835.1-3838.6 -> 36.95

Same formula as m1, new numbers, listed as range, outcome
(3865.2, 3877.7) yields 39.34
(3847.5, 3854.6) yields 53.34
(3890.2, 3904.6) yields 49.83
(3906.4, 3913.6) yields 55.6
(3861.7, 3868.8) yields 56.12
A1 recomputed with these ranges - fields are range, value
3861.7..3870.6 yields 57.1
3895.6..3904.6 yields 59.3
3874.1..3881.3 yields 52.7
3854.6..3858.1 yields 44.7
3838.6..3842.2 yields 33.6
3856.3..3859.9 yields 39.1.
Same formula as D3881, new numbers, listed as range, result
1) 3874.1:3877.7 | 54.51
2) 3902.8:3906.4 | 44.71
